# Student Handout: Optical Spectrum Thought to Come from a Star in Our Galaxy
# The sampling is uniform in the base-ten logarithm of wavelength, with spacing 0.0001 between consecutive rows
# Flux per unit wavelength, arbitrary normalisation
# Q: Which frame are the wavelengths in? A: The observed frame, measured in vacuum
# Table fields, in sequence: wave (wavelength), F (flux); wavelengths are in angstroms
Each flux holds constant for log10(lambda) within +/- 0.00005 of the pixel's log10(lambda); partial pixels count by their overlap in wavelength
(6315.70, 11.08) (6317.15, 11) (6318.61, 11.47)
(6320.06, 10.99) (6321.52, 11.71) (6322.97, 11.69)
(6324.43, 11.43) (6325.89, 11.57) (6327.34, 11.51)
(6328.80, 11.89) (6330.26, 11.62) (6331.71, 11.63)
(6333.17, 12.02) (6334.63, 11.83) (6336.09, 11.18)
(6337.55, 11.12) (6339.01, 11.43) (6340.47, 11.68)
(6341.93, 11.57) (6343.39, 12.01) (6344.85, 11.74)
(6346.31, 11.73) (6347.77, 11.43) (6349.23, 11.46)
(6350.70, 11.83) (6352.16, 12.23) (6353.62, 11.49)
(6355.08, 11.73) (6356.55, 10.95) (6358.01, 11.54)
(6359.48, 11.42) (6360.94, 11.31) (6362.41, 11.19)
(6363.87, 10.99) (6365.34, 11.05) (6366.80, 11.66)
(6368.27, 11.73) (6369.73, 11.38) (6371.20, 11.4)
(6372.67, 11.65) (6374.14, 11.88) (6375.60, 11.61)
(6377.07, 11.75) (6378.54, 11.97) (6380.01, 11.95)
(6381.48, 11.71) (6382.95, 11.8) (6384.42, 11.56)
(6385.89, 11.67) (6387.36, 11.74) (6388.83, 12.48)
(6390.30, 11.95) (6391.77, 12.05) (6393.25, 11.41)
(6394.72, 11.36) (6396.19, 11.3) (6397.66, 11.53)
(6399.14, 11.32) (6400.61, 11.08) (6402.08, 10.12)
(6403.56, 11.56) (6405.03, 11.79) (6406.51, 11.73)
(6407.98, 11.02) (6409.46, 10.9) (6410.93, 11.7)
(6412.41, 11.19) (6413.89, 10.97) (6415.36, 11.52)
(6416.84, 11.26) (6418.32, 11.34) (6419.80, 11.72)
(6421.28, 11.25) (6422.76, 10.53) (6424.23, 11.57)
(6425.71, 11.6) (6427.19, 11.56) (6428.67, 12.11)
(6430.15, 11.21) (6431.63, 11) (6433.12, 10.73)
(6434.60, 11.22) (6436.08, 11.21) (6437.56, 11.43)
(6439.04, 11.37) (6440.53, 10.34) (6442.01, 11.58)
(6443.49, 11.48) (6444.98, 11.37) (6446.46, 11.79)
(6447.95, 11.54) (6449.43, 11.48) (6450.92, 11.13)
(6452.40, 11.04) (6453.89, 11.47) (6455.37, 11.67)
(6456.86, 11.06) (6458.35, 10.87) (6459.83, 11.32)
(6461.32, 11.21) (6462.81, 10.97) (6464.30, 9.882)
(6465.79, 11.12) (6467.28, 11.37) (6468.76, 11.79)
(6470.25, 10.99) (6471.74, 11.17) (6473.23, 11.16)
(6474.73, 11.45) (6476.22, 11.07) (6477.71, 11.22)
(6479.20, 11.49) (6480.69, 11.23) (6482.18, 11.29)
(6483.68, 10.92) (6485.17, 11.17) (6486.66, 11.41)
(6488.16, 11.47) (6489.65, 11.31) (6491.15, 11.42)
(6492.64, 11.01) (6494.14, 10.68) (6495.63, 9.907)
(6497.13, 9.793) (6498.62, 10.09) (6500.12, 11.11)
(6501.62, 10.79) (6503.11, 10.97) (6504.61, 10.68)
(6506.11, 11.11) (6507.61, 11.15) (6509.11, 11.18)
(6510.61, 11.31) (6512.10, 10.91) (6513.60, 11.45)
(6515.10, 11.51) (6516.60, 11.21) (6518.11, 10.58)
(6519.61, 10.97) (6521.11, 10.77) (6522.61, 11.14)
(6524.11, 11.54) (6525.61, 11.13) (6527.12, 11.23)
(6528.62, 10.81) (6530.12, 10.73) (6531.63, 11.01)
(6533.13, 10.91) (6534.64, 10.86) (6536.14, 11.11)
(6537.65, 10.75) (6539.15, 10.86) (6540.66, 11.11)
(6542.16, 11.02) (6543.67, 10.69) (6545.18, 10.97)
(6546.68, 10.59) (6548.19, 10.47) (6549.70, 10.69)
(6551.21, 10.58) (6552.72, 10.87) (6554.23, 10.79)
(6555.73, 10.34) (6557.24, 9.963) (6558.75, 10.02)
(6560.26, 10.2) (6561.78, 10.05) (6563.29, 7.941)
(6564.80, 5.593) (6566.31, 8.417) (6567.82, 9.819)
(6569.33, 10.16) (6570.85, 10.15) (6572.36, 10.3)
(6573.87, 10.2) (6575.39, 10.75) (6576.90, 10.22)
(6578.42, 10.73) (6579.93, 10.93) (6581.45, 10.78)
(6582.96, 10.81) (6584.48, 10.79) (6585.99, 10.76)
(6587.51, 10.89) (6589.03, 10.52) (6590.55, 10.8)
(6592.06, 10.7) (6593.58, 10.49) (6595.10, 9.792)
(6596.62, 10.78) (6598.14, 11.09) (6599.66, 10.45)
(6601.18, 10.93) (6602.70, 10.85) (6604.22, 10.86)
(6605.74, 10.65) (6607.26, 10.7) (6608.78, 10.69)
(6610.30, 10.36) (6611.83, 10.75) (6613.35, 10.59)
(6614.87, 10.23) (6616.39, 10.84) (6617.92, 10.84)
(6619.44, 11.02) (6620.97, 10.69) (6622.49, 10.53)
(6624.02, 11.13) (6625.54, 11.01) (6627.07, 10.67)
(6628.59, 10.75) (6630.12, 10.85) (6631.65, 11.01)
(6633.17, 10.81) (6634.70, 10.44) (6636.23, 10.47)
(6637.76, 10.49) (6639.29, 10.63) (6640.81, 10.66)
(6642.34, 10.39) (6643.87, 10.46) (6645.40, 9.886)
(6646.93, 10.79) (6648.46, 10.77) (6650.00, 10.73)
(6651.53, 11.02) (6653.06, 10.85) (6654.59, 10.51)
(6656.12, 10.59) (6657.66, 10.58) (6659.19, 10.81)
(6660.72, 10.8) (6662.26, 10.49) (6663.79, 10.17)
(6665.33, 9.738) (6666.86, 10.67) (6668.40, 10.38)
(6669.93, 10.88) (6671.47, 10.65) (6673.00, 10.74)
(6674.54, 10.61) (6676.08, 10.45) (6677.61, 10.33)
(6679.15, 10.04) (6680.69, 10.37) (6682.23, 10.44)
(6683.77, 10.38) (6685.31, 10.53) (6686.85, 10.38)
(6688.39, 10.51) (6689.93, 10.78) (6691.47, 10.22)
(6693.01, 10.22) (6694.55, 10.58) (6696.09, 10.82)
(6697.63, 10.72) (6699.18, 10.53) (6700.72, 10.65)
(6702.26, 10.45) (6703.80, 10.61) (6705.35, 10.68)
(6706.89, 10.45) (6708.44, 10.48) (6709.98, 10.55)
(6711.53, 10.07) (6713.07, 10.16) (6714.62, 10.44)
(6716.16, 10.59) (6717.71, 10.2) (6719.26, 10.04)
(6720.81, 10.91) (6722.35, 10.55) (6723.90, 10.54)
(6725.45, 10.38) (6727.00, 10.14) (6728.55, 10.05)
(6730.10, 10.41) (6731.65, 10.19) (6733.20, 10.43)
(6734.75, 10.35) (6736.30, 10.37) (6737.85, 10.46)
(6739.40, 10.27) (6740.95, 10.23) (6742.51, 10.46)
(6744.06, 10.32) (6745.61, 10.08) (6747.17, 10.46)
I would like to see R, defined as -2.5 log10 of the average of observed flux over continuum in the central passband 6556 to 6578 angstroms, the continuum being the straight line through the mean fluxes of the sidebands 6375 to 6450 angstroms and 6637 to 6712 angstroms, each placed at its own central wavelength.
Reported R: 0.14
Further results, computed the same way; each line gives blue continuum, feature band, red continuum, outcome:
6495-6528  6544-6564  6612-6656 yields 0.06 mag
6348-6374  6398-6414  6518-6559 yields 0.01 mag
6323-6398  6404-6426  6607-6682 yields 0.01 mag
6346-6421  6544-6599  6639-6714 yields 0.06 mag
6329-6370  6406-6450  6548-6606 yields -0.02 mag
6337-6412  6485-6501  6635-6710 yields 0.03 mag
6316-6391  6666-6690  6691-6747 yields 0.00 mag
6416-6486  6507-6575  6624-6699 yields 0.04 mag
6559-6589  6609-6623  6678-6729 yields -0.05 mag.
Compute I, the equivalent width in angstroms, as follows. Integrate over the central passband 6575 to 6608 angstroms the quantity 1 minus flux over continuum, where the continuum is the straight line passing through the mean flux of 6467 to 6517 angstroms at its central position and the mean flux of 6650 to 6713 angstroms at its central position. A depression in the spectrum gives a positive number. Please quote 0.28 angstroms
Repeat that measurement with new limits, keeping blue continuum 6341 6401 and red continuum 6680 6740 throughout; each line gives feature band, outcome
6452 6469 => 0.2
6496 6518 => 0.4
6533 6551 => 0.3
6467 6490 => -0.1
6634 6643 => 0.1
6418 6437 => 0.2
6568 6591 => 0.7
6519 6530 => 0.0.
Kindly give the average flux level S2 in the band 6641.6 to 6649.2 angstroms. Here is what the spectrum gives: 10.5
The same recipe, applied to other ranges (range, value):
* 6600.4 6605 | 10.9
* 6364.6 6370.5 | 11.5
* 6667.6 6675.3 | 10.7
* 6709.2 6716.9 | 10.4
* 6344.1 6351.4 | 11.6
